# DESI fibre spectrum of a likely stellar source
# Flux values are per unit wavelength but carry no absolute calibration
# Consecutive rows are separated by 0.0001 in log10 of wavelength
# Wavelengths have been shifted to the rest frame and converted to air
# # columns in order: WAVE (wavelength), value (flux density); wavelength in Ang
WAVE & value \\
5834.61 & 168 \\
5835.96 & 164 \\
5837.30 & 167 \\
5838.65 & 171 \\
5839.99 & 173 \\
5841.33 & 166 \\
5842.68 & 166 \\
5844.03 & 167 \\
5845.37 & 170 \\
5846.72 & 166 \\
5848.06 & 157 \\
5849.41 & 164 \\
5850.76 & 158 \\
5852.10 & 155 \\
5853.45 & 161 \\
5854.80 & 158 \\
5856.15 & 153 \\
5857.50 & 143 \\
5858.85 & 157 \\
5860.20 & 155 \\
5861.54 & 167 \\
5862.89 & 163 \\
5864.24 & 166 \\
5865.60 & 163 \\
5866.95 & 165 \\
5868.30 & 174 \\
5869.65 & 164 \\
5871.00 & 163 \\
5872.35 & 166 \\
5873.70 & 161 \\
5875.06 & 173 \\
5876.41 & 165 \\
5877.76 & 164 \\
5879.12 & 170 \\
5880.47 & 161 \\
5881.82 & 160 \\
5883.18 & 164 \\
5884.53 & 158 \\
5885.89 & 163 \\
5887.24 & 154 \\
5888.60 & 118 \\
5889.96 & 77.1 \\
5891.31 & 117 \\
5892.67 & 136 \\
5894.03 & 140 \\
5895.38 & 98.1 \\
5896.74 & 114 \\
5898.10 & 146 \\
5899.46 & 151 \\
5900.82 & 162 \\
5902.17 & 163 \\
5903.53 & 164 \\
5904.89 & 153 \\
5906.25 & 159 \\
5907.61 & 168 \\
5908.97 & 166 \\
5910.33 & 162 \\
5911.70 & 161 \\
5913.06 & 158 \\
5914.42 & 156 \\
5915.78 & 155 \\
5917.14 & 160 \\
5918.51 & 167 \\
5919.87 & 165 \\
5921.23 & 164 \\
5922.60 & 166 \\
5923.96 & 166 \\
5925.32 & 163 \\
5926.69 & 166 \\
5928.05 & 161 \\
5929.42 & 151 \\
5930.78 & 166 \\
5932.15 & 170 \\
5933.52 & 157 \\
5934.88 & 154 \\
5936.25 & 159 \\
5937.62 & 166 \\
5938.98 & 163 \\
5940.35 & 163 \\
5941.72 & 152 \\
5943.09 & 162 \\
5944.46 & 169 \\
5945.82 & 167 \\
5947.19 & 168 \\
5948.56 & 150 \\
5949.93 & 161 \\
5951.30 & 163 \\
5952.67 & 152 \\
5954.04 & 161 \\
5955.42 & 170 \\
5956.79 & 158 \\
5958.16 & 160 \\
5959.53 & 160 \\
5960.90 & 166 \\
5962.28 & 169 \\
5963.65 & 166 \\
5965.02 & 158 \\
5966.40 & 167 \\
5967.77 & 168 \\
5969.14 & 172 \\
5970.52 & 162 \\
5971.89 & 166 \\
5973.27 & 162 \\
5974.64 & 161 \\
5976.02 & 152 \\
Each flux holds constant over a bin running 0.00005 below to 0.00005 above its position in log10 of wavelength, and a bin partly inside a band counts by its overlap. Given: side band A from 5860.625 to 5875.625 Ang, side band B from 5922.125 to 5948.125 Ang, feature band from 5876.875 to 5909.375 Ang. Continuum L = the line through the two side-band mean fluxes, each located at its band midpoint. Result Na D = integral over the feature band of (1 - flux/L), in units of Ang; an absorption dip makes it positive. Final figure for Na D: 3.5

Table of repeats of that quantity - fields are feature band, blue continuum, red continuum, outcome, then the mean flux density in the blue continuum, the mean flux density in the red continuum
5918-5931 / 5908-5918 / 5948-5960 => -0.3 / 160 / 160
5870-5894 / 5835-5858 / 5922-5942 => 1.6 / 162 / 162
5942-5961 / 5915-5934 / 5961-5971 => 0.4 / 163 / 166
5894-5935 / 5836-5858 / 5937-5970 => 1.5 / 162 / 163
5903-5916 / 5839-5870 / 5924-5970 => 0.2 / 162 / 162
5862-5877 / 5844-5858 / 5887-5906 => -1.6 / 159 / 135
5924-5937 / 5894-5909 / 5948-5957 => -0.5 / 148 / 159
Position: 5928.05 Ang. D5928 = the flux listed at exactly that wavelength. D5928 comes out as 161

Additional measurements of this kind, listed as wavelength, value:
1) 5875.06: 173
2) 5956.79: 158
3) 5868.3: 174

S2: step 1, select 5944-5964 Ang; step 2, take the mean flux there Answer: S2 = 163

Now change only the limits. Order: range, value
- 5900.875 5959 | 162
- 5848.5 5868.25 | 160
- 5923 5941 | 162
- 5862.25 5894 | 155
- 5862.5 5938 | 156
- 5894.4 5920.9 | 154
